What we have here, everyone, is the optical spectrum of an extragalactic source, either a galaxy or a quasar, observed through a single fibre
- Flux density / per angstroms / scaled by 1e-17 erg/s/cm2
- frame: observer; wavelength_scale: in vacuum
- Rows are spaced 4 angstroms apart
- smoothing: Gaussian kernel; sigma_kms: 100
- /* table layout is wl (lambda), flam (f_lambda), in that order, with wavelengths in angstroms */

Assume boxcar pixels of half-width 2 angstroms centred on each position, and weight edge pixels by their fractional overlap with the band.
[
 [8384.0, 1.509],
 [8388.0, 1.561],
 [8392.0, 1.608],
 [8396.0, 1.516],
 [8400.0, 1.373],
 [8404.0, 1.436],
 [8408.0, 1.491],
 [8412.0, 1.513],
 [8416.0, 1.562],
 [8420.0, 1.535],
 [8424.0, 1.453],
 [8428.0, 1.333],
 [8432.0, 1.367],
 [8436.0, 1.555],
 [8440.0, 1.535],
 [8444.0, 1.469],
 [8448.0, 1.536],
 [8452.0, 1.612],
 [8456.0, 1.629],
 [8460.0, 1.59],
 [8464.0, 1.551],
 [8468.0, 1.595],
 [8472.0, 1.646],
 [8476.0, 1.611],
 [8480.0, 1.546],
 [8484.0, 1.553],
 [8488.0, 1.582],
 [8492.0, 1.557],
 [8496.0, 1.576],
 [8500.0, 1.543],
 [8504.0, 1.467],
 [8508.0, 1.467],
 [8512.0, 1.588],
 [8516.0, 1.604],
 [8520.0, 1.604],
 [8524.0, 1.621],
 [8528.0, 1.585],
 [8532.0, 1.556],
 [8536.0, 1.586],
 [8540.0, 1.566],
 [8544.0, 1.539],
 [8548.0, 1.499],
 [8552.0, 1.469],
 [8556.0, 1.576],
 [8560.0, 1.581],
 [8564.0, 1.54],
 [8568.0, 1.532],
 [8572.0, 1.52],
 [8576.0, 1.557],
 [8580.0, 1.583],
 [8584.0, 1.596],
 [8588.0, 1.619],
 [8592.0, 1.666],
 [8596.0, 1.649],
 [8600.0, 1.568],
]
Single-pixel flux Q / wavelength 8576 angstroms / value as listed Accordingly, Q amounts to 1.557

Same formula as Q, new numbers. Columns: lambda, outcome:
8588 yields 1.619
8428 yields 1.333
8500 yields 1.543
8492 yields 1.557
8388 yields 1.561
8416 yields 1.562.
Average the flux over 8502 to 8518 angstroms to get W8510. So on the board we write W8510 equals 1.53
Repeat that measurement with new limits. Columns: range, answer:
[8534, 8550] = 1.55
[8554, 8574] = 1.55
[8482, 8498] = 1.57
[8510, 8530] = 1.6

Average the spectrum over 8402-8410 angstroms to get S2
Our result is 1.46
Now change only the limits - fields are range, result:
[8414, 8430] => 1.47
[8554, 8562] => 1.58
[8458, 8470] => 1.58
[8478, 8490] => 1.56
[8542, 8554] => 1.5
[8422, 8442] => 1.45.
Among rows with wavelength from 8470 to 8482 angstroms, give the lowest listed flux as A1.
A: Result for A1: 1.546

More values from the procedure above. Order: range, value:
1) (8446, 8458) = 1.536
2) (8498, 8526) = 1.467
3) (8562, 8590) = 1.52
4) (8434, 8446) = 1.469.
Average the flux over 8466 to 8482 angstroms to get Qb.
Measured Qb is 1.6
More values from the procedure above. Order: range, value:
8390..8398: 1.56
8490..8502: 1.56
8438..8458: 1.56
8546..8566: 1.53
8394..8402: 1.44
